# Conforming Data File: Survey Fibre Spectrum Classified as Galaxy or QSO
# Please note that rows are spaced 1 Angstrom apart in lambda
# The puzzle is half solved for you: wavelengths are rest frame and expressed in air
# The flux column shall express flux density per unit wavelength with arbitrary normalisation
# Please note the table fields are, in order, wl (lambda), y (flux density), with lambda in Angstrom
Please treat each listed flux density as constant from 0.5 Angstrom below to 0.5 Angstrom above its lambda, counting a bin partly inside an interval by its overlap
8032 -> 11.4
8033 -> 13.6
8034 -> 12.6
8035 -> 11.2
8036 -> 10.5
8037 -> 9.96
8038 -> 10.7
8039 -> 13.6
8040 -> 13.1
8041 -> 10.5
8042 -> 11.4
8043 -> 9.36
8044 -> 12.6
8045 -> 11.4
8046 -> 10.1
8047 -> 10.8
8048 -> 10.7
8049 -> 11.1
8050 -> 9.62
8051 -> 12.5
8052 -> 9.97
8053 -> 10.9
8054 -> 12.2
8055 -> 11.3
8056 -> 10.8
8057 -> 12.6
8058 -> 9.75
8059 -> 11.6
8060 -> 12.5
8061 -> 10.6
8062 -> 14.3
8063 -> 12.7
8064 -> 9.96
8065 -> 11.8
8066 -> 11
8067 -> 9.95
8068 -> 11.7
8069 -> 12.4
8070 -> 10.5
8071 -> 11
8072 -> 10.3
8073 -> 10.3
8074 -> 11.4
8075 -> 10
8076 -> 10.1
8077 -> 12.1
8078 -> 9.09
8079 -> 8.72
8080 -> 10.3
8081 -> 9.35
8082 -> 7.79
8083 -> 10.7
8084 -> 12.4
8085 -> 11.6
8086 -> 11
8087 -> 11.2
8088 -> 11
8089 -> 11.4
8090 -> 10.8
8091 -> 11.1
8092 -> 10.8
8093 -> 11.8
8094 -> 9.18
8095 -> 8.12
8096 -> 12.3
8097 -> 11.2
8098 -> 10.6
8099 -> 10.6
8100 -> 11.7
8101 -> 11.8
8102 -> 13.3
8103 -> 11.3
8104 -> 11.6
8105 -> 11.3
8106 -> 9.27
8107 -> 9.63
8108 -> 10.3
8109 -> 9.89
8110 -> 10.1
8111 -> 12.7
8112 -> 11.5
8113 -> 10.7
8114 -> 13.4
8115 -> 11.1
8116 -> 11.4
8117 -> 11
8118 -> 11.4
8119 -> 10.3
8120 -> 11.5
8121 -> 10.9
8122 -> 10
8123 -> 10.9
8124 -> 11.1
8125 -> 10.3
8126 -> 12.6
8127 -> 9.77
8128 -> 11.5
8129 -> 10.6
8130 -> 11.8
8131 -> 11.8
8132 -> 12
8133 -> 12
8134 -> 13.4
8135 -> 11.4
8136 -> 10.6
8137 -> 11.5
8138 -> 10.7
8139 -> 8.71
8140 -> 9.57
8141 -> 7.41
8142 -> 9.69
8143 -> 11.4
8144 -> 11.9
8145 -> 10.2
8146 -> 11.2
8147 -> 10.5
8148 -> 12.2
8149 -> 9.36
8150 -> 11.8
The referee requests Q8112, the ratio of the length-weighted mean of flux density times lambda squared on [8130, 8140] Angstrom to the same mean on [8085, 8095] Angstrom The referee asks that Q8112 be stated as 1.05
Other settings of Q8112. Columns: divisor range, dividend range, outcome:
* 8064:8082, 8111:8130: 1.08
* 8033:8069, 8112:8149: 0.99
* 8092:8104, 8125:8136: 1.05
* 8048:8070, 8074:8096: 0.93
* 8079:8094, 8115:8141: 1.04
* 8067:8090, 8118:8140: 1.05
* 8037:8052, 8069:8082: 0.93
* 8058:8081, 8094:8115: 1.02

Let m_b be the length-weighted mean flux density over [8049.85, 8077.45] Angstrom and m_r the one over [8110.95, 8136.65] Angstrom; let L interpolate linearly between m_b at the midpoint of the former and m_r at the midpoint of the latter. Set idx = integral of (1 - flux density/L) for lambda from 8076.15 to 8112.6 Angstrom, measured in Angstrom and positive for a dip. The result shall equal 1.72 Angstrom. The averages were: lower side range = 11.2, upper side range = 11.3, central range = 10.8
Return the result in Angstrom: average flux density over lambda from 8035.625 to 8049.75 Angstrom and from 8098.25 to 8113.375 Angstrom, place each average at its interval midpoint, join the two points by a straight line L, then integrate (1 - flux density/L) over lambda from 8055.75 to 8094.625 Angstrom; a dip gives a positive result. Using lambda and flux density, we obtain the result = 0.6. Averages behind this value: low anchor 11.1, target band 10.9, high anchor 11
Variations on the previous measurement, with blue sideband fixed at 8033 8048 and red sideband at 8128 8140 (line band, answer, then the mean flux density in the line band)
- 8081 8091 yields 0.43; 10.8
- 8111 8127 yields 0.08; 11.2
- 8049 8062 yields 0.01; 11.3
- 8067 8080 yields 0.82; 10.6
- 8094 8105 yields 0.12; 11.2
